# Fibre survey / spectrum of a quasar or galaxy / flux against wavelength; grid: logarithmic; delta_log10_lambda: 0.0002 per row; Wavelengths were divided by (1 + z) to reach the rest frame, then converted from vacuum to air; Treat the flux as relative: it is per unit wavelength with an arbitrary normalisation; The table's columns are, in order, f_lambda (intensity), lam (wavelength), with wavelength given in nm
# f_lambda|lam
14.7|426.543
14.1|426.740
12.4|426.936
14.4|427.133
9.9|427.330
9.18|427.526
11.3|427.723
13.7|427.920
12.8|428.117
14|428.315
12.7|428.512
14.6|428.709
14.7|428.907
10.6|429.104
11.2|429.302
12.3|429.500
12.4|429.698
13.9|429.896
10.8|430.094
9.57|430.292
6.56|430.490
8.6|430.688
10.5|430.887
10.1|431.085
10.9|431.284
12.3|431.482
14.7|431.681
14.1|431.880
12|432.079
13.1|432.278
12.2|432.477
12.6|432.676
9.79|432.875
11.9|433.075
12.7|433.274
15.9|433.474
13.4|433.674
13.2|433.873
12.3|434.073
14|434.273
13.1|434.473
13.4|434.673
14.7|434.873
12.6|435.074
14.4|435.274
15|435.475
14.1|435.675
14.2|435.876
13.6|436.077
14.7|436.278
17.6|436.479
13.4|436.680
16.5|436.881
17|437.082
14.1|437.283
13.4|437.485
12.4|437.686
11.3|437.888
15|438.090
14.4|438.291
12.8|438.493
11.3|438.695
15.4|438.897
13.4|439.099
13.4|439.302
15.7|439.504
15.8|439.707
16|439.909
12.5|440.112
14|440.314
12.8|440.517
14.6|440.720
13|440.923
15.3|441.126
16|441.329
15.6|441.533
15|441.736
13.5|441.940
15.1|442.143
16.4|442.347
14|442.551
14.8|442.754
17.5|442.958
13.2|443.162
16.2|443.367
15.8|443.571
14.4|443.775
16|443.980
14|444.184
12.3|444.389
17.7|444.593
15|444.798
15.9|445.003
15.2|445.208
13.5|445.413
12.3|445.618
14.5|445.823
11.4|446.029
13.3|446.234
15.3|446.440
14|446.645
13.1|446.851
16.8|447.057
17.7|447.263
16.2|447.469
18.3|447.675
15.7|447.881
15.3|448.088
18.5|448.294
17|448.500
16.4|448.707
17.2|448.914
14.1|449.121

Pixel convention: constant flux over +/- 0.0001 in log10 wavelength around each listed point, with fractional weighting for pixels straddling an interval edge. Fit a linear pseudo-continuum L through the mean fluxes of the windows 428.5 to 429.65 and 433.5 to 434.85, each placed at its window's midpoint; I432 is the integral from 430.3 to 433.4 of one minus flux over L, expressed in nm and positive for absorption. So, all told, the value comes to 0.393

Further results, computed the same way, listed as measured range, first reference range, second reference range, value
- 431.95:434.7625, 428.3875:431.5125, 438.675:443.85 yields -0.11 nm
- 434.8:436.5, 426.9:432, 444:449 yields -0.17 nm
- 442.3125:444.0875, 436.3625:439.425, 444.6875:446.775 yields -0.16 nm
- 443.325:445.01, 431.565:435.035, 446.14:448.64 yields 0.01 nm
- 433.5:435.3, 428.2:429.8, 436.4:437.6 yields 0.12 nm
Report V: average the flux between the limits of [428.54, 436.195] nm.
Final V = 12.5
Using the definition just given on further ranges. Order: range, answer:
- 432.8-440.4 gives 13.9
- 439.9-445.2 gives 14.9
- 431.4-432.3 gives 13.3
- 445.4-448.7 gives 15.3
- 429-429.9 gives 11.9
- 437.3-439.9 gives 13.8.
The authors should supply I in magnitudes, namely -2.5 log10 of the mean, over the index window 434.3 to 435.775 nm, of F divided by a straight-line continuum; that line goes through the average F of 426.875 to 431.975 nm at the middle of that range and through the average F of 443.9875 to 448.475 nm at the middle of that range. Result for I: -0.079 mag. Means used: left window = 11.8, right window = 15.1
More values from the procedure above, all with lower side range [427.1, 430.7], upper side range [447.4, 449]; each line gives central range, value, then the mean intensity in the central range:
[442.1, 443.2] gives 0.006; 15.3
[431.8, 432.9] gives 0.020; 12.4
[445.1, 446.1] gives 0.198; 13.5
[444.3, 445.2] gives 0.046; 15.3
